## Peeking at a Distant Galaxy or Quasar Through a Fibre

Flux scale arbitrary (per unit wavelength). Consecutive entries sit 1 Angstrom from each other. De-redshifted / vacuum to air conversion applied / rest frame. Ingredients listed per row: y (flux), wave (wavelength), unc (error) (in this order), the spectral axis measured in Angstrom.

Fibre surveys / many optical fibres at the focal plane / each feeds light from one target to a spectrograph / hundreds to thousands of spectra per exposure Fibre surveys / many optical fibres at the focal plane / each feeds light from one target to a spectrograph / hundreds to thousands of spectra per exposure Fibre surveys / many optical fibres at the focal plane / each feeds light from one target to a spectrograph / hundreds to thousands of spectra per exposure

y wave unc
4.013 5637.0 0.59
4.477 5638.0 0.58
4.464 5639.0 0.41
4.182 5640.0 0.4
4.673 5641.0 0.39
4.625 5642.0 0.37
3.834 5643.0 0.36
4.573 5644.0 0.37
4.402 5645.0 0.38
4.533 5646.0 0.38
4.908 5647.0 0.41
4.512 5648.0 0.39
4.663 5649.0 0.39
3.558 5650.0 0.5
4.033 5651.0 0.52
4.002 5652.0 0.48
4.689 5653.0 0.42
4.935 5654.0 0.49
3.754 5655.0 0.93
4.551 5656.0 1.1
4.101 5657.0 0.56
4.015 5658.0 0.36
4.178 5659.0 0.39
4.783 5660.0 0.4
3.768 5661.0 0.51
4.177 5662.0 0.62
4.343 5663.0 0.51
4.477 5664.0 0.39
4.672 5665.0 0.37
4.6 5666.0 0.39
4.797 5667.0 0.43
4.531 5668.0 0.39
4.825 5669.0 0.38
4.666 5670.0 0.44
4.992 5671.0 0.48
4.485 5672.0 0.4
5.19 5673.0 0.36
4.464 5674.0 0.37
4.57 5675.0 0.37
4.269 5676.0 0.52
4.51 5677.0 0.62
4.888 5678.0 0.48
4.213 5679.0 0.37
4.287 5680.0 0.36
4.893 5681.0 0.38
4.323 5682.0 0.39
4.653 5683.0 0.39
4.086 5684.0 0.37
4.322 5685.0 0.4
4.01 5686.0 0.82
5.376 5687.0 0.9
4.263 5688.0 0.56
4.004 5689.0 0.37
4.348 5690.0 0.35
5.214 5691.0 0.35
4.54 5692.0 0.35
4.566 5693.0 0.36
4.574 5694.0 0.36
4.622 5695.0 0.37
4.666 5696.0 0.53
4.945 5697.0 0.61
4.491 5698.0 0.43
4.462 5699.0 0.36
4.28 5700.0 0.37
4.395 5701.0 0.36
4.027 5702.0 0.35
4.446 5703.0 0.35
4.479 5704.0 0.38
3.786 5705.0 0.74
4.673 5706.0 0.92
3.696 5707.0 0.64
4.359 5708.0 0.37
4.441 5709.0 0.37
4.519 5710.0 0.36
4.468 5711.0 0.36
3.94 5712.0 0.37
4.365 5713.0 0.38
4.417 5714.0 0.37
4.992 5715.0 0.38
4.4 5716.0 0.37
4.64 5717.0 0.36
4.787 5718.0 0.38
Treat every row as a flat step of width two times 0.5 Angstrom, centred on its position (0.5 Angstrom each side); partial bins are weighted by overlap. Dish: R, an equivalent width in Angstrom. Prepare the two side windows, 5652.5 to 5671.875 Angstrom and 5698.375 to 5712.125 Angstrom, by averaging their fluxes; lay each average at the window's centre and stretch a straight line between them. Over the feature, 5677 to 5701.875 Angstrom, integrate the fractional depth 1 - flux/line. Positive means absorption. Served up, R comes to -0.9 Angstrom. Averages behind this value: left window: 4.47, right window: 4.29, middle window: 4.51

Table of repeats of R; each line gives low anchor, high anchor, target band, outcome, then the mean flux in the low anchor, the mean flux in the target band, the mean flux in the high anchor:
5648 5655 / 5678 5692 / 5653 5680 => -0.7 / 4.29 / 4.49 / 4.48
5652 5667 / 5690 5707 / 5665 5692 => -0.9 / 4.36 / 4.57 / 4.48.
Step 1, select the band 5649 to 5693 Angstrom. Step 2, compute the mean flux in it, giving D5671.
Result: 4.45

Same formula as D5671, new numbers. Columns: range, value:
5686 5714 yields 4.43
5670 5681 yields 4.6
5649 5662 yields 4.21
